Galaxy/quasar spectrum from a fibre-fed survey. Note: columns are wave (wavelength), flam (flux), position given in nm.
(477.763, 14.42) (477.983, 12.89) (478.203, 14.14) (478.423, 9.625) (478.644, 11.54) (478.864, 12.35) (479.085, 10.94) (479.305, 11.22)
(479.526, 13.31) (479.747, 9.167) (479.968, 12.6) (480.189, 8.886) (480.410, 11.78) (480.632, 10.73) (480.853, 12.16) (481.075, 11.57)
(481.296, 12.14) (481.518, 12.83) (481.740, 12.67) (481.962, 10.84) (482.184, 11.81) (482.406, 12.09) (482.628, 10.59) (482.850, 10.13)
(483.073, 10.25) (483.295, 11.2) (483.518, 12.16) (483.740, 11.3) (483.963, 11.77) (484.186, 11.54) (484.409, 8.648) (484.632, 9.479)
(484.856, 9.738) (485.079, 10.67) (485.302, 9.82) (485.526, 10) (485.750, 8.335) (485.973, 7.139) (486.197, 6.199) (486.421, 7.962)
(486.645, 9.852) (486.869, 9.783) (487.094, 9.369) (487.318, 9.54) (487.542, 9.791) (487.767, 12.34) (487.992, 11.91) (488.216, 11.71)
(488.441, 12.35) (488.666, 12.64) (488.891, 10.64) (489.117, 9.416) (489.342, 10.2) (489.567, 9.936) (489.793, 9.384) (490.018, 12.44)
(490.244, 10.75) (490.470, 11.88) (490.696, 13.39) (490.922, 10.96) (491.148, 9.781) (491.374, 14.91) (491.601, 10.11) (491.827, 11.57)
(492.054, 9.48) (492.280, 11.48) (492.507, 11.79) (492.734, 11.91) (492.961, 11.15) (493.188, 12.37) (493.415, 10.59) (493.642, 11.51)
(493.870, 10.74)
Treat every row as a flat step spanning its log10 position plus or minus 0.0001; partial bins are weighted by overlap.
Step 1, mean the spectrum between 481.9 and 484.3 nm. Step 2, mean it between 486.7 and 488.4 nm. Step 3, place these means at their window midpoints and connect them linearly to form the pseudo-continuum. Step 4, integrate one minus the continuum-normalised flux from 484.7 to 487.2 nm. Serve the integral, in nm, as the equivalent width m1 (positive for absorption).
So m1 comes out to 0.43 nm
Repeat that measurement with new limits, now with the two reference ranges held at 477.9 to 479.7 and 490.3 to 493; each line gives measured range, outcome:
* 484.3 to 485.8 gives 0.273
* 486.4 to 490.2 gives 0.330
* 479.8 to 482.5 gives 0.046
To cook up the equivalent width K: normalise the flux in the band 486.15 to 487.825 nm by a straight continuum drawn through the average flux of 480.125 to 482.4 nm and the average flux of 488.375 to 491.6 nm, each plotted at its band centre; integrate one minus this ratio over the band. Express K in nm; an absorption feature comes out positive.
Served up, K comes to 0.30 nm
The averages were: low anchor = 11.6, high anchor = 11.3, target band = 9.38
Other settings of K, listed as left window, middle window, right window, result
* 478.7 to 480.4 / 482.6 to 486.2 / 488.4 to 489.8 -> 0.30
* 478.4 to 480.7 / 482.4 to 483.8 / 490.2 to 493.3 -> 0.03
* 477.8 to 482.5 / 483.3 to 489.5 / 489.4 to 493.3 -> 0.72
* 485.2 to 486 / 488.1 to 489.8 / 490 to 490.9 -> 0.02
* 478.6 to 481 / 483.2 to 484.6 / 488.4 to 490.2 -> 0.01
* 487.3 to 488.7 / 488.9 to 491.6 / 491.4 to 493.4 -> 0.08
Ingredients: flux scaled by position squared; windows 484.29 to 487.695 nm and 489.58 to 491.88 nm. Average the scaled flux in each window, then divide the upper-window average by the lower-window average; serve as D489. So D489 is 1.3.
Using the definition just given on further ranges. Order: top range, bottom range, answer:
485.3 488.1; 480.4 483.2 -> 0.83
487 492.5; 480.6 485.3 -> 1.03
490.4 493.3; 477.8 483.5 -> 1.05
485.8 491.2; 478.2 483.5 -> 0.94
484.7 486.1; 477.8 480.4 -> 0.82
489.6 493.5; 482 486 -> 1.12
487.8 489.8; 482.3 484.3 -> 1.01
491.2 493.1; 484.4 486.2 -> 1.30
